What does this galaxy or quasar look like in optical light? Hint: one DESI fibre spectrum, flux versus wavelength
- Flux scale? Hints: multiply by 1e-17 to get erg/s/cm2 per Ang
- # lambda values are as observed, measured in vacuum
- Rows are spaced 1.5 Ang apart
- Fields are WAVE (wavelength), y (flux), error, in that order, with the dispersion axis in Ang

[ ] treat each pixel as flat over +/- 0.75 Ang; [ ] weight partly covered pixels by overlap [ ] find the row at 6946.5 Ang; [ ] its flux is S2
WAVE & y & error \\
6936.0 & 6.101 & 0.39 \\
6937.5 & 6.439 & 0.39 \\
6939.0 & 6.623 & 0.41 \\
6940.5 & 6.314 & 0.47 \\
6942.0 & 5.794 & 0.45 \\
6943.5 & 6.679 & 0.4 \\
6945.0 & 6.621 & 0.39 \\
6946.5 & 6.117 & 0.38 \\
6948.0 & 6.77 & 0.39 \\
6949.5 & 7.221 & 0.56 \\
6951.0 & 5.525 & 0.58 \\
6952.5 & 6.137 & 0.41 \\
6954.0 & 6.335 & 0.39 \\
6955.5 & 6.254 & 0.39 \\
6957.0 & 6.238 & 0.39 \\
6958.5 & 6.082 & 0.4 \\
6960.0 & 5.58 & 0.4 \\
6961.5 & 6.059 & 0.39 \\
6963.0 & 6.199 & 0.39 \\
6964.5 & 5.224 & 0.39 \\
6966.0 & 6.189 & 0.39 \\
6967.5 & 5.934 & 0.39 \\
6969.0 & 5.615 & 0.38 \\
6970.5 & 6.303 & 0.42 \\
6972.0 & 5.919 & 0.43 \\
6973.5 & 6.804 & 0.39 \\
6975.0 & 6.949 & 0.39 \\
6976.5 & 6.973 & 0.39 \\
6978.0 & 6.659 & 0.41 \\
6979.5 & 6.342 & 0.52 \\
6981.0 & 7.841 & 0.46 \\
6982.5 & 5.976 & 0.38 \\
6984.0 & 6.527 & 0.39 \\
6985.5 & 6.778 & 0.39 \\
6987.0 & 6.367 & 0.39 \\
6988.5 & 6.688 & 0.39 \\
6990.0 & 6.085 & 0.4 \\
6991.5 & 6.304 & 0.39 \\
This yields 6.117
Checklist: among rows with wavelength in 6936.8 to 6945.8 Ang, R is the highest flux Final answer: 6.679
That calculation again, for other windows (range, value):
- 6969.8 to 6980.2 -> 6.973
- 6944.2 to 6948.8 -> 6.77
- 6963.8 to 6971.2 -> 6.303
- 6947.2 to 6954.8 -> 7.221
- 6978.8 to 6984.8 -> 7.841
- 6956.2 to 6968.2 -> 6.238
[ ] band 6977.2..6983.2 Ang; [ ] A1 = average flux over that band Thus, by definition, 6.71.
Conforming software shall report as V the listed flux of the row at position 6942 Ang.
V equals 5.794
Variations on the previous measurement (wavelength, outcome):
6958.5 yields 6.082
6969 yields 5.615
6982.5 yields 5.976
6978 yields 6.659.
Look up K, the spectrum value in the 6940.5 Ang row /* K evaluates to 6.314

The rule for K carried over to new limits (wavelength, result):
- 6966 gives 6.189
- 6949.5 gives 7.221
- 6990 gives 6.085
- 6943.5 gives 6.679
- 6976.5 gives 6.973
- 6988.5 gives 6.688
